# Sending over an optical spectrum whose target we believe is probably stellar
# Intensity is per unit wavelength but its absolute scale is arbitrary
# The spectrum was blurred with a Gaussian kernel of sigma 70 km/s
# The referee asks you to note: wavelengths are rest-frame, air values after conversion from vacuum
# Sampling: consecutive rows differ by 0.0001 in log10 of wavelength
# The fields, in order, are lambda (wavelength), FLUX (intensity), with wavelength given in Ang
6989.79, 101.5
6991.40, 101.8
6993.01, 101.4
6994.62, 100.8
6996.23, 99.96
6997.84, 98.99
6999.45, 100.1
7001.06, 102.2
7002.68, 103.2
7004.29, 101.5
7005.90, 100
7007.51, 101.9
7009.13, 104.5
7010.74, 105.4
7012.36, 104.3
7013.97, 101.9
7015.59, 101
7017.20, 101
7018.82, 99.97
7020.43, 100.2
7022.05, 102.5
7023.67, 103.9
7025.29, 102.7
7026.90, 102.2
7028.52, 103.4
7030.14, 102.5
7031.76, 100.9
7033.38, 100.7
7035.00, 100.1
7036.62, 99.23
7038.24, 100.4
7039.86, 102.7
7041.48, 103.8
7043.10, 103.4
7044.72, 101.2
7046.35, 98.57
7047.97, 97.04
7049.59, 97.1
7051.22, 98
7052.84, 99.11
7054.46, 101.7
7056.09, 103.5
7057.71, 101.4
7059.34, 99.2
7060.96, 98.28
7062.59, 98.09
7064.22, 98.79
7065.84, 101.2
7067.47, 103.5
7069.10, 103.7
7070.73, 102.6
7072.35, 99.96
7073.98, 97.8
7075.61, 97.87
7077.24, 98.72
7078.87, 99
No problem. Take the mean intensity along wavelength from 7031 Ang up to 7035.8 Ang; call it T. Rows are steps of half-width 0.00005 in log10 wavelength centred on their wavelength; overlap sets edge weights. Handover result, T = 101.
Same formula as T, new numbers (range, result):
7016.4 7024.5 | 101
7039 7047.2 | 102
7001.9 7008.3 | 102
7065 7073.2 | 102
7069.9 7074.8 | 100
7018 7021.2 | 100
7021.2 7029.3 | 103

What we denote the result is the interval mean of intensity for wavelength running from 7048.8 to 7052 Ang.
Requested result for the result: 97.3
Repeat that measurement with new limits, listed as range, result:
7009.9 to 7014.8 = 104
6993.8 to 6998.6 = 100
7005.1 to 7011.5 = 103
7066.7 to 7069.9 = 104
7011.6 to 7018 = 102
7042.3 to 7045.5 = 102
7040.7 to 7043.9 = 104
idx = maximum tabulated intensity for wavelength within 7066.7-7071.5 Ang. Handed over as 103.7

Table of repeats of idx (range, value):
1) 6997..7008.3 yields 103.2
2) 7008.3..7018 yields 105.4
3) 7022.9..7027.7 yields 103.9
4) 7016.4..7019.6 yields 101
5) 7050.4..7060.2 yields 103.5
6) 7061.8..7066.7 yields 101.2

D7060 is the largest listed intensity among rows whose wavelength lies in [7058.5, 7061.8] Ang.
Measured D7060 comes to 99.2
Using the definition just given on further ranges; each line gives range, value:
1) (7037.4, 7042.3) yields 103.8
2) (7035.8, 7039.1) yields 100.4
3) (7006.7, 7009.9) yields 104.5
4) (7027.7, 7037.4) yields 103.4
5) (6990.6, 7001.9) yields 102.2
